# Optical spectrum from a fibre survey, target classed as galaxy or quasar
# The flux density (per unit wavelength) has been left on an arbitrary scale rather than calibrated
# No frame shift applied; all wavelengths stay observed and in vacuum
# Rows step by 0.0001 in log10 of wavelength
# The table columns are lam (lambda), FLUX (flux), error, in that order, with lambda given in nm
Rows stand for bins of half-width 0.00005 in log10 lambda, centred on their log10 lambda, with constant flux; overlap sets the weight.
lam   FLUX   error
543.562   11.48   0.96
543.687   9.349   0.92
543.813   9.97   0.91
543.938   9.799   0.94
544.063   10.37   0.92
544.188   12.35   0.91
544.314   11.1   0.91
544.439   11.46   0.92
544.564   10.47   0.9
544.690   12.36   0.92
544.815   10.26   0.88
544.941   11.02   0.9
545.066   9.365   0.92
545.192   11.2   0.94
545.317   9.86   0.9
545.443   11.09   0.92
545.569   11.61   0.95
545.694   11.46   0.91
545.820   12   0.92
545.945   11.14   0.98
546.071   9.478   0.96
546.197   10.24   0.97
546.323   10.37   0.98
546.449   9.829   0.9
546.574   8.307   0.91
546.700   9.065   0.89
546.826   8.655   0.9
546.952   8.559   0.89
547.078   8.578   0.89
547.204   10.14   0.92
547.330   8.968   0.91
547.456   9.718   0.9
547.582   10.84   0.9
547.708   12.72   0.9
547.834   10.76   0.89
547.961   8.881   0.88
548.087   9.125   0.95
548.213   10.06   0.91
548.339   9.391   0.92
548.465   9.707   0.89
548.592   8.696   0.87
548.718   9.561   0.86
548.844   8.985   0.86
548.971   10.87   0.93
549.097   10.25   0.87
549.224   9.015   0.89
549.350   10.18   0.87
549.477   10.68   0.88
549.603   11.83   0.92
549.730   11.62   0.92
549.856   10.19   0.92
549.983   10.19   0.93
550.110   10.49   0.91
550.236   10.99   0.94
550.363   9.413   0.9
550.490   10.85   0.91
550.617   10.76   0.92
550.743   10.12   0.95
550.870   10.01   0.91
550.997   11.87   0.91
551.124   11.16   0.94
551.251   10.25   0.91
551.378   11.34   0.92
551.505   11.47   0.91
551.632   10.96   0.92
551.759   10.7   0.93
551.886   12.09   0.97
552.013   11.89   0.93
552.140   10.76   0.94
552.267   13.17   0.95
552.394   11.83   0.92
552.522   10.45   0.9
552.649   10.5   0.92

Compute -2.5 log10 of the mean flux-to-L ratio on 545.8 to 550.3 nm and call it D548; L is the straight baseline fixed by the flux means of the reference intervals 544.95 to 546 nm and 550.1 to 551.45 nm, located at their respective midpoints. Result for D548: 0.09 mag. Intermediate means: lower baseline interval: 11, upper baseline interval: 10.7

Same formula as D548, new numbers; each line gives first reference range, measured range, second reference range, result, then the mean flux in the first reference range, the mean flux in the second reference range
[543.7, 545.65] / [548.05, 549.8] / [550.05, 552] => 0.086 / 10.8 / 10.9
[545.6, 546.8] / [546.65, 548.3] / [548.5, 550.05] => 0.053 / 10.2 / 10.2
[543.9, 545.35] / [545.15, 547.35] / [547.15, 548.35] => 0.045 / 10.8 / 10.1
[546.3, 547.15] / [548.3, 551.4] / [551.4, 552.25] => 0.016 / 9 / 11.4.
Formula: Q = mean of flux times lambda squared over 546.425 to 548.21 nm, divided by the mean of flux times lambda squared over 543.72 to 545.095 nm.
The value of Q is 0.90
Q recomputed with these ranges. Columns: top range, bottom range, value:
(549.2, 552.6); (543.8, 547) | 1.07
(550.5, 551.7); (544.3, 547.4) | 1.08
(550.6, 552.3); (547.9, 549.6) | 1.16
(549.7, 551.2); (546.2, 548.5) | 1.11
